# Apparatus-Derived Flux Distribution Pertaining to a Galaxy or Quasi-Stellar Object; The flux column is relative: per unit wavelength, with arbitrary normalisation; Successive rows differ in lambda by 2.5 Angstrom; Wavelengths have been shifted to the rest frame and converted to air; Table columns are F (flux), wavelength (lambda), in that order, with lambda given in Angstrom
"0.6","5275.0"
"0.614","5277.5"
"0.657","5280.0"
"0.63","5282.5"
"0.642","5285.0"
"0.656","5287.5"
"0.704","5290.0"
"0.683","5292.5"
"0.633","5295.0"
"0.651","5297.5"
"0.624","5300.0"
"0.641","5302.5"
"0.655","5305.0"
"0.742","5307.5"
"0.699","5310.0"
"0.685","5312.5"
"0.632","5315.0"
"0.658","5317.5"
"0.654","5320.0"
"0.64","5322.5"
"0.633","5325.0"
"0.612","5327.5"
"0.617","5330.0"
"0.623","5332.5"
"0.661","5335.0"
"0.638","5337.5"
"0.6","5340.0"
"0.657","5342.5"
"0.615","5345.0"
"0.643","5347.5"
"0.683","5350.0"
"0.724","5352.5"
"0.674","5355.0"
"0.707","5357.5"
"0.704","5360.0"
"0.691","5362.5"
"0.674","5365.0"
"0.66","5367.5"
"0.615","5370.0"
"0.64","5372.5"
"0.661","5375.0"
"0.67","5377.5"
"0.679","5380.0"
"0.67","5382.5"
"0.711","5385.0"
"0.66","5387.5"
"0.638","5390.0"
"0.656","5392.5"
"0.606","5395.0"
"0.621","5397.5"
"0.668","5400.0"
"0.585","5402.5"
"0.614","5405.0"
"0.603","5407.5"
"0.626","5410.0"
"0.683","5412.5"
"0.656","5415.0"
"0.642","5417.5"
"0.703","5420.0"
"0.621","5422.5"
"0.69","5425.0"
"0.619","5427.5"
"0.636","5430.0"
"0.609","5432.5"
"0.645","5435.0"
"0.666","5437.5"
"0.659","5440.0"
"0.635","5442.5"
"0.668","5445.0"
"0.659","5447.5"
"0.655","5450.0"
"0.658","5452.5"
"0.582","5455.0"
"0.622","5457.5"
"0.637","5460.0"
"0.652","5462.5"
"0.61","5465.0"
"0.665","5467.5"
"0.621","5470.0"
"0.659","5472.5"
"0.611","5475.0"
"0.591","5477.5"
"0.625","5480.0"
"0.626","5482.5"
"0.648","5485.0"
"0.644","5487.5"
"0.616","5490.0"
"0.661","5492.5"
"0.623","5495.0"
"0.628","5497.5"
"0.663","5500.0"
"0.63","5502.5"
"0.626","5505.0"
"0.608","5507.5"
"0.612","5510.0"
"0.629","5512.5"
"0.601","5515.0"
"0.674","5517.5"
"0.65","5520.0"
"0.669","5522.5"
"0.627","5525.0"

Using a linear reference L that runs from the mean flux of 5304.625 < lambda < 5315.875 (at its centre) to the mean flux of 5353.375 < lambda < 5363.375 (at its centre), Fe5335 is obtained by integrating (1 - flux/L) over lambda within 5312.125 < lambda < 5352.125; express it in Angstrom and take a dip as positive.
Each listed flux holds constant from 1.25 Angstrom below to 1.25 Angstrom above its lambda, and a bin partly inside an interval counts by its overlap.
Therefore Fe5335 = 2.8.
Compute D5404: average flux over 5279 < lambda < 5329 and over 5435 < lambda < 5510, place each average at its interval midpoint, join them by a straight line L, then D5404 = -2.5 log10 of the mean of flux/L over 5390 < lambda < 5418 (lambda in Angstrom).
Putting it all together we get 0.02 mag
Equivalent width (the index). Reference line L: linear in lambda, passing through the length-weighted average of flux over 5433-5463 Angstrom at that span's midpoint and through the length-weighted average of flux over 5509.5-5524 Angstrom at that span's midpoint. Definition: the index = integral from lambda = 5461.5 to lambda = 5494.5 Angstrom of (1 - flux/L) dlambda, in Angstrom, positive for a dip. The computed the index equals 0.5 Angstrom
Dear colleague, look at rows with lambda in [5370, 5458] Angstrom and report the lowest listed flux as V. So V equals 0.582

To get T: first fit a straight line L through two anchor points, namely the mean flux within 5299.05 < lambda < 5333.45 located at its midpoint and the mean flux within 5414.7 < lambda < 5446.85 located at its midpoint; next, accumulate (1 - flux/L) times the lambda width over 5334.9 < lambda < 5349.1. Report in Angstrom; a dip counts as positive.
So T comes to 0.4 Angstrom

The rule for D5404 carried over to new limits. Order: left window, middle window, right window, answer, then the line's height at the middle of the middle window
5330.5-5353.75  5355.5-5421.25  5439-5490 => -0.02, 0.644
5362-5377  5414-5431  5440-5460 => -0.01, 0.646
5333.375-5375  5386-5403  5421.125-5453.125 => 0.03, 0.655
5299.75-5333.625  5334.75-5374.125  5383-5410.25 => -0.03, 0.645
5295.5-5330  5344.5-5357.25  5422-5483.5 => -0.04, 0.649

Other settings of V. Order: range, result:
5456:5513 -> 0.591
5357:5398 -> 0.606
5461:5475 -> 0.61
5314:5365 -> 0.6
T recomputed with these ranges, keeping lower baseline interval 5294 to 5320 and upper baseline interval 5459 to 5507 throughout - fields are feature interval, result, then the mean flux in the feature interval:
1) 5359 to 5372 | -0.3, 0.666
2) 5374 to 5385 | -0.4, 0.675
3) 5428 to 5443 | 0.0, 0.641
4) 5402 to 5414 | 0.4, 0.625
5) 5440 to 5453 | -0.3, 0.655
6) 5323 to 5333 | 0.5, 0.623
